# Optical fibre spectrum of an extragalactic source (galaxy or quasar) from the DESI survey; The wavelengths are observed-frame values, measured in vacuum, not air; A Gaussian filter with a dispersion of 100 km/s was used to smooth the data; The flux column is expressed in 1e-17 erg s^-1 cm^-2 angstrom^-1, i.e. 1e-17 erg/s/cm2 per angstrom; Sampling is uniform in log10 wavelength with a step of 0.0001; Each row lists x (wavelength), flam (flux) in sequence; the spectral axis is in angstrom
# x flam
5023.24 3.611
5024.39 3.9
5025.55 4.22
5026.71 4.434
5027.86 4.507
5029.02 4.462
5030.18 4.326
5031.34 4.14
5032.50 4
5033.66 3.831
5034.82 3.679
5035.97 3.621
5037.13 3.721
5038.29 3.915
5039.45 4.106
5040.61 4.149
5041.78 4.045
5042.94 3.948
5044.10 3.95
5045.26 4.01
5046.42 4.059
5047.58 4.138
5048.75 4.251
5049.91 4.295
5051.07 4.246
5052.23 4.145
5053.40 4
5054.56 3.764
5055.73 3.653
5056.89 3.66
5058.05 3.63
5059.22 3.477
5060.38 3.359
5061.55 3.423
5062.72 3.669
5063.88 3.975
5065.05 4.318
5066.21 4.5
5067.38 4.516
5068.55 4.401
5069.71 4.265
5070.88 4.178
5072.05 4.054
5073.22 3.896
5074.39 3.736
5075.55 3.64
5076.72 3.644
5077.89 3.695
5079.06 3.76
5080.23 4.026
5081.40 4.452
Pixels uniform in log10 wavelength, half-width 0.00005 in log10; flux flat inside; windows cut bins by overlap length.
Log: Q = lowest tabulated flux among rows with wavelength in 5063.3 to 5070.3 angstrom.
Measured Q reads 3.975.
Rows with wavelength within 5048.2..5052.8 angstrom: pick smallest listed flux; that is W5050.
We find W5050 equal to 4.145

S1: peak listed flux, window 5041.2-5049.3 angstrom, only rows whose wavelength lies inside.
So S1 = 4.251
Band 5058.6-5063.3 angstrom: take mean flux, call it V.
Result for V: 3.48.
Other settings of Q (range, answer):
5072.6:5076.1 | 3.64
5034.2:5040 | 3.621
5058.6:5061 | 3.359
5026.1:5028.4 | 4.434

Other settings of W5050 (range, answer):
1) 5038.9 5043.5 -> 3.948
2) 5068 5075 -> 3.736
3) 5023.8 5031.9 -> 3.9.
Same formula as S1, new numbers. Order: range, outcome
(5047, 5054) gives 4.295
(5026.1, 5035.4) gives 4.507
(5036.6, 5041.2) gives 4.149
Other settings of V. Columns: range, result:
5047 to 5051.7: 4.23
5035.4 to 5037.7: 3.67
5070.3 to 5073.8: 4.04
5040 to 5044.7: 4.02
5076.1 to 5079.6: 3.7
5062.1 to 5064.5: 3.82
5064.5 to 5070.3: 4.4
